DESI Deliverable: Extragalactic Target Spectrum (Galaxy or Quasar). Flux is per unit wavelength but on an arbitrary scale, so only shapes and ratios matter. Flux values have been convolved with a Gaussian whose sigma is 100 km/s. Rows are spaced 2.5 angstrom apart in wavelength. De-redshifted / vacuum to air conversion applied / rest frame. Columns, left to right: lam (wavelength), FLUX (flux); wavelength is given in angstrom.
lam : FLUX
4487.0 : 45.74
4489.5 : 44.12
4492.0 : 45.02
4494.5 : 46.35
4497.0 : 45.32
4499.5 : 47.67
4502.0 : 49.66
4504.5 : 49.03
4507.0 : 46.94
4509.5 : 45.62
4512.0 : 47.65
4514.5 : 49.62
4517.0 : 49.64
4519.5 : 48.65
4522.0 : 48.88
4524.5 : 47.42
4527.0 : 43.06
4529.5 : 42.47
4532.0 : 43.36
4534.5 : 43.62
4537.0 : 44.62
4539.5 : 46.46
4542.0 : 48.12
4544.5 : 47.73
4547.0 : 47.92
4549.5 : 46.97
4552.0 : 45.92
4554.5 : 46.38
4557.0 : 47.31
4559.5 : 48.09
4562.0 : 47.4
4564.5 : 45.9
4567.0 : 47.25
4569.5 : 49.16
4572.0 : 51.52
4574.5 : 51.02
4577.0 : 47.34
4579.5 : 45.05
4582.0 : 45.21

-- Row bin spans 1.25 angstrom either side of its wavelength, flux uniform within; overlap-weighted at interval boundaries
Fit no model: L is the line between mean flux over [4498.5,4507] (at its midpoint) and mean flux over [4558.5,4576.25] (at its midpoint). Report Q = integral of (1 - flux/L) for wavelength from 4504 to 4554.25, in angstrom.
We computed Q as 2.0 angstrom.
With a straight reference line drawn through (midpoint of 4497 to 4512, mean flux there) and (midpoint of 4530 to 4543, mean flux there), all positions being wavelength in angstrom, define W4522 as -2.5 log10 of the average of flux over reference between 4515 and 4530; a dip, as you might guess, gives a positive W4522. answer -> -0.02 mag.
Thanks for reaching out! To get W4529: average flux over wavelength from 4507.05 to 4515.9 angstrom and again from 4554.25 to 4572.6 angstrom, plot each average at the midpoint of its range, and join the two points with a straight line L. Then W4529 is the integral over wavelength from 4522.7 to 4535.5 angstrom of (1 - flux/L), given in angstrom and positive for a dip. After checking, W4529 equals 0.93 angstrom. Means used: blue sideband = 47.6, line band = 44.2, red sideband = 47.8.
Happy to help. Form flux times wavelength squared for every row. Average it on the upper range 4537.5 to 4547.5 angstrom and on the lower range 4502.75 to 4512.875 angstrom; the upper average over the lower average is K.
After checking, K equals 1.01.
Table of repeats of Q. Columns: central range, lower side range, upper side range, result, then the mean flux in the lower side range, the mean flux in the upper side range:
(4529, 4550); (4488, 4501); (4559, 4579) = 0.70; 45.8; 48.3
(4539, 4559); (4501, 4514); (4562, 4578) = 0.50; 47.8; 48.6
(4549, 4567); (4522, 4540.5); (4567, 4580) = 0.18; 44.7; 48.9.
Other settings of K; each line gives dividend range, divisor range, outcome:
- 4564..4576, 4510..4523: 1.03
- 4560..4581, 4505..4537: 1.06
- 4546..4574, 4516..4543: 1.05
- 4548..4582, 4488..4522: 1.03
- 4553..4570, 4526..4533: 1.12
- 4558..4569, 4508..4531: 1.03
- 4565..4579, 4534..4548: 1.06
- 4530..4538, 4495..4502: 0.94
